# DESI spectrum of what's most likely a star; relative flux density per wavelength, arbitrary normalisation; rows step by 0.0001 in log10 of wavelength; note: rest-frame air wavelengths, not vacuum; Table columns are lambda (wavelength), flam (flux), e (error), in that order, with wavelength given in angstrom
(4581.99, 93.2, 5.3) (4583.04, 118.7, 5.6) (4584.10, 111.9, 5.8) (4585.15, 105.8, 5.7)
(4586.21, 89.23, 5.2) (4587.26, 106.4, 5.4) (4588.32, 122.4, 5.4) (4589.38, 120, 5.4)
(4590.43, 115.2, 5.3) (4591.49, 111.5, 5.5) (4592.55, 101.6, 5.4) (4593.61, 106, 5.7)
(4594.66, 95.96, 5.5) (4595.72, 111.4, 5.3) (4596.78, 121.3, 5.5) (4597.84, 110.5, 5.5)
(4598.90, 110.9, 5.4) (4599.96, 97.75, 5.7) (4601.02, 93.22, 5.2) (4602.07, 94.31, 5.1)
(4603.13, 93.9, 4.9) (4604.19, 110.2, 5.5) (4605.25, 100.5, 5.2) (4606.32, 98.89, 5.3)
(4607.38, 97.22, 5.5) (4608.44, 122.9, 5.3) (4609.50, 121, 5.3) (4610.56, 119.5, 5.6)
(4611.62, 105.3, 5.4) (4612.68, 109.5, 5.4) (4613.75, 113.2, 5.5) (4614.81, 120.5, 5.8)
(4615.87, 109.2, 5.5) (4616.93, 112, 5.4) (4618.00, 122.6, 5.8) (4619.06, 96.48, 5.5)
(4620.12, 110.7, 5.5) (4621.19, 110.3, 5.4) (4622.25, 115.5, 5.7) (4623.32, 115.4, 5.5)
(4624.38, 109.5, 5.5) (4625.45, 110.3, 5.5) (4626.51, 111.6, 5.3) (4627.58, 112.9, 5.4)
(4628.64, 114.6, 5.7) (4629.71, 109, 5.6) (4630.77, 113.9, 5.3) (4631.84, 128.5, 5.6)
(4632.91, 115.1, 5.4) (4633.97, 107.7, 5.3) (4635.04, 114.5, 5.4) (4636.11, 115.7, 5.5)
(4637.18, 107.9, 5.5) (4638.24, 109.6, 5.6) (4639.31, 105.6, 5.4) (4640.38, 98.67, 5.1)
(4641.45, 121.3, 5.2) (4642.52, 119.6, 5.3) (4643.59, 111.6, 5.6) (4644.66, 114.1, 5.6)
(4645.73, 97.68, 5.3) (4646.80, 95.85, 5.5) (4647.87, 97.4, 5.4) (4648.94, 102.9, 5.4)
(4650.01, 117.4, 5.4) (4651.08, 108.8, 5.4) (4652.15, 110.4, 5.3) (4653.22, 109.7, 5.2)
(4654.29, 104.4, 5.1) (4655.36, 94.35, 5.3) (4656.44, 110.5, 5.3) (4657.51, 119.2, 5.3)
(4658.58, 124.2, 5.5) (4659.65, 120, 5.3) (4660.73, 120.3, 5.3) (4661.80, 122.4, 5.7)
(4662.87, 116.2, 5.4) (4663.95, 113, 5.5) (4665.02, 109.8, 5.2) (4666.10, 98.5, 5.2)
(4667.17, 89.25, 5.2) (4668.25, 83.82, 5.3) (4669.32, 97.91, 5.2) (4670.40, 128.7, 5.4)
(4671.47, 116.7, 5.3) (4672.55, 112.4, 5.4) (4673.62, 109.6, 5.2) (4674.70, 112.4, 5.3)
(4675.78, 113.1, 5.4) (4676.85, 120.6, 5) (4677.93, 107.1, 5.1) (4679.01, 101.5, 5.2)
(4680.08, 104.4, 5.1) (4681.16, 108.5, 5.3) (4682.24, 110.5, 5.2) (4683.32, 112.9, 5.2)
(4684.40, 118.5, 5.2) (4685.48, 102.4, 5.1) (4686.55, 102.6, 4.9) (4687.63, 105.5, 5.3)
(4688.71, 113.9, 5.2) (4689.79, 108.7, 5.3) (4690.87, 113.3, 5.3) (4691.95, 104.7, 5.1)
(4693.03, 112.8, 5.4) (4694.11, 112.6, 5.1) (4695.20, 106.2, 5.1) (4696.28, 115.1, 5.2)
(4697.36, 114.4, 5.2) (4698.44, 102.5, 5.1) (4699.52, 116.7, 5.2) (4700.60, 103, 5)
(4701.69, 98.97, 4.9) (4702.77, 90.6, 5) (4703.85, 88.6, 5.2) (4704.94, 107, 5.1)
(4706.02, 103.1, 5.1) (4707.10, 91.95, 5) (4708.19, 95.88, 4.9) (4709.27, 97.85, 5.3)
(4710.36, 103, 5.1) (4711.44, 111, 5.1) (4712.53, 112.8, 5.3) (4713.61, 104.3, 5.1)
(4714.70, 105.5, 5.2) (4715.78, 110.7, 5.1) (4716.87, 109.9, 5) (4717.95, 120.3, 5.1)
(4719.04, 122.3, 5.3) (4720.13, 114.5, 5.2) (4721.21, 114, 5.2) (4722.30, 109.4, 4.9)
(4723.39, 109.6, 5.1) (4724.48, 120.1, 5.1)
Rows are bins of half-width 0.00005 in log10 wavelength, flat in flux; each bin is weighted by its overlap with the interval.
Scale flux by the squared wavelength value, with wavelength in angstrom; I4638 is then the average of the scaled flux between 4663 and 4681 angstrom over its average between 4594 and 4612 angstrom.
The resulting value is 1.0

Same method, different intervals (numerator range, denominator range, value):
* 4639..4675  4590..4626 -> 1.03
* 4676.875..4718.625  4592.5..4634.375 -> 1.01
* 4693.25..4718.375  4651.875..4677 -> 0.97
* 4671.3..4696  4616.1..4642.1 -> 1.00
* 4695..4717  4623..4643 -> 0.95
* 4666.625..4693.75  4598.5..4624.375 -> 1.03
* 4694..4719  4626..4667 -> 0.98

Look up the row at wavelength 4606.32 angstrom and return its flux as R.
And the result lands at 98.89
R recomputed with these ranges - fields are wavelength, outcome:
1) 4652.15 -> 110.4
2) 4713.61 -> 104.3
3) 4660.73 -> 120.3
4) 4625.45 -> 110.3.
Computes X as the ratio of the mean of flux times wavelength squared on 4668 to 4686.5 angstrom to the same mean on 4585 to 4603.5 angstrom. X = 1.07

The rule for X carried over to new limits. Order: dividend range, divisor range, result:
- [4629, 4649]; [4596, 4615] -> 1.04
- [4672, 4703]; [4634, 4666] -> 1.00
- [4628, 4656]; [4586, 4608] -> 1.06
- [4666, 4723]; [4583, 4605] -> 1.05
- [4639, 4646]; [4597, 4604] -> 1.11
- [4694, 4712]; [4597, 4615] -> 1.00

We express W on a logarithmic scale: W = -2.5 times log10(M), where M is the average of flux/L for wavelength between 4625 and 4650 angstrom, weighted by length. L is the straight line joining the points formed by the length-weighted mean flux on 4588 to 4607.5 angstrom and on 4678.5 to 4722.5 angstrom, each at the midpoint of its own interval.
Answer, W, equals -0.04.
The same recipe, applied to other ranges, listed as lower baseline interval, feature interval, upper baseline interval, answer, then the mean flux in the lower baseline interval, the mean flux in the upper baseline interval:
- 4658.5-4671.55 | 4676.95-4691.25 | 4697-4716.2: -0.02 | 110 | 103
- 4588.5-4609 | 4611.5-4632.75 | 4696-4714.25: -0.07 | 106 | 103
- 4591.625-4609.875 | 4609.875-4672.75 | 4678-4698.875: -0.04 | 105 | 109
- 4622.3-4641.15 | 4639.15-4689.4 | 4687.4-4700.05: 0.02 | 112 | 111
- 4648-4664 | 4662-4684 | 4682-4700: 0.03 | 113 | 110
